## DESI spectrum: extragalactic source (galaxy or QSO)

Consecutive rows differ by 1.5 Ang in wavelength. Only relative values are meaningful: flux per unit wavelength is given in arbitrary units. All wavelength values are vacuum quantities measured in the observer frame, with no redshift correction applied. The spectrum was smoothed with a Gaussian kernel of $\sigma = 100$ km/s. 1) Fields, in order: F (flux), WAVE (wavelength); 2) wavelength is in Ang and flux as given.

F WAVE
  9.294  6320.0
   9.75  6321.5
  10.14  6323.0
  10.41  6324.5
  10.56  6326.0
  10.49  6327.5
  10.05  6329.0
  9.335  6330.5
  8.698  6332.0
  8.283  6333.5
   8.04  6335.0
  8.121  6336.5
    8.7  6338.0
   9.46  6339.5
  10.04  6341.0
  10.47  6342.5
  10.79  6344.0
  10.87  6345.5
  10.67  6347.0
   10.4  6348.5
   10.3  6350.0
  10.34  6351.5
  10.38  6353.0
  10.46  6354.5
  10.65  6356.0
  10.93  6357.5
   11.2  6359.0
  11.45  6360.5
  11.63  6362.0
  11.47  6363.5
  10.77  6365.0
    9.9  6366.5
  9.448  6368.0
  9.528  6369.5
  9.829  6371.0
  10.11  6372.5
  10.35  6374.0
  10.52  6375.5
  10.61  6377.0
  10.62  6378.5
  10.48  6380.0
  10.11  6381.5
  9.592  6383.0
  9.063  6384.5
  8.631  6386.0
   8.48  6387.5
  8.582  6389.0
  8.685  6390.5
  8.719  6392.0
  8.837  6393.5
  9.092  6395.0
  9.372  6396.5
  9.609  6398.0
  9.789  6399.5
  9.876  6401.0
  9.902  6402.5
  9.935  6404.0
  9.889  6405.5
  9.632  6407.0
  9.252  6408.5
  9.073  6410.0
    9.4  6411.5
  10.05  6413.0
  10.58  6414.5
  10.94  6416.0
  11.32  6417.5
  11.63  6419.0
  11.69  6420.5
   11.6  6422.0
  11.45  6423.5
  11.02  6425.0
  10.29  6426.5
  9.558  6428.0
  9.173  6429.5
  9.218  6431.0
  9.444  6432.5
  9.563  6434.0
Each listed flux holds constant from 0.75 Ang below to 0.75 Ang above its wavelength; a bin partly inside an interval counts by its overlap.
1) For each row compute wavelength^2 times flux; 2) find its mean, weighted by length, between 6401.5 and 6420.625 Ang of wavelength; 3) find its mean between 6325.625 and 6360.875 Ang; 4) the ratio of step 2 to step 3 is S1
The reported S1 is 1.04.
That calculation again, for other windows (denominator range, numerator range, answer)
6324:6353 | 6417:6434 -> 1.10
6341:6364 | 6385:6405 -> 0.87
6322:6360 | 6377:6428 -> 1.01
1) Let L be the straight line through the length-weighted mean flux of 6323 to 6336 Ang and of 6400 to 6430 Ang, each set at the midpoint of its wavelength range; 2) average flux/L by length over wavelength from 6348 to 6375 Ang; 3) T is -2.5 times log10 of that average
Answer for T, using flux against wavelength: -0.08 mag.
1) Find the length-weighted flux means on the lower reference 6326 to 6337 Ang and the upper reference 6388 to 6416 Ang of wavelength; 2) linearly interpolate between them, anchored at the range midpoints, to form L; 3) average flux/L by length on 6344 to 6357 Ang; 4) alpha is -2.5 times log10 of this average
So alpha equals -0.144 mag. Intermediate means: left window 9.13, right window 9.49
